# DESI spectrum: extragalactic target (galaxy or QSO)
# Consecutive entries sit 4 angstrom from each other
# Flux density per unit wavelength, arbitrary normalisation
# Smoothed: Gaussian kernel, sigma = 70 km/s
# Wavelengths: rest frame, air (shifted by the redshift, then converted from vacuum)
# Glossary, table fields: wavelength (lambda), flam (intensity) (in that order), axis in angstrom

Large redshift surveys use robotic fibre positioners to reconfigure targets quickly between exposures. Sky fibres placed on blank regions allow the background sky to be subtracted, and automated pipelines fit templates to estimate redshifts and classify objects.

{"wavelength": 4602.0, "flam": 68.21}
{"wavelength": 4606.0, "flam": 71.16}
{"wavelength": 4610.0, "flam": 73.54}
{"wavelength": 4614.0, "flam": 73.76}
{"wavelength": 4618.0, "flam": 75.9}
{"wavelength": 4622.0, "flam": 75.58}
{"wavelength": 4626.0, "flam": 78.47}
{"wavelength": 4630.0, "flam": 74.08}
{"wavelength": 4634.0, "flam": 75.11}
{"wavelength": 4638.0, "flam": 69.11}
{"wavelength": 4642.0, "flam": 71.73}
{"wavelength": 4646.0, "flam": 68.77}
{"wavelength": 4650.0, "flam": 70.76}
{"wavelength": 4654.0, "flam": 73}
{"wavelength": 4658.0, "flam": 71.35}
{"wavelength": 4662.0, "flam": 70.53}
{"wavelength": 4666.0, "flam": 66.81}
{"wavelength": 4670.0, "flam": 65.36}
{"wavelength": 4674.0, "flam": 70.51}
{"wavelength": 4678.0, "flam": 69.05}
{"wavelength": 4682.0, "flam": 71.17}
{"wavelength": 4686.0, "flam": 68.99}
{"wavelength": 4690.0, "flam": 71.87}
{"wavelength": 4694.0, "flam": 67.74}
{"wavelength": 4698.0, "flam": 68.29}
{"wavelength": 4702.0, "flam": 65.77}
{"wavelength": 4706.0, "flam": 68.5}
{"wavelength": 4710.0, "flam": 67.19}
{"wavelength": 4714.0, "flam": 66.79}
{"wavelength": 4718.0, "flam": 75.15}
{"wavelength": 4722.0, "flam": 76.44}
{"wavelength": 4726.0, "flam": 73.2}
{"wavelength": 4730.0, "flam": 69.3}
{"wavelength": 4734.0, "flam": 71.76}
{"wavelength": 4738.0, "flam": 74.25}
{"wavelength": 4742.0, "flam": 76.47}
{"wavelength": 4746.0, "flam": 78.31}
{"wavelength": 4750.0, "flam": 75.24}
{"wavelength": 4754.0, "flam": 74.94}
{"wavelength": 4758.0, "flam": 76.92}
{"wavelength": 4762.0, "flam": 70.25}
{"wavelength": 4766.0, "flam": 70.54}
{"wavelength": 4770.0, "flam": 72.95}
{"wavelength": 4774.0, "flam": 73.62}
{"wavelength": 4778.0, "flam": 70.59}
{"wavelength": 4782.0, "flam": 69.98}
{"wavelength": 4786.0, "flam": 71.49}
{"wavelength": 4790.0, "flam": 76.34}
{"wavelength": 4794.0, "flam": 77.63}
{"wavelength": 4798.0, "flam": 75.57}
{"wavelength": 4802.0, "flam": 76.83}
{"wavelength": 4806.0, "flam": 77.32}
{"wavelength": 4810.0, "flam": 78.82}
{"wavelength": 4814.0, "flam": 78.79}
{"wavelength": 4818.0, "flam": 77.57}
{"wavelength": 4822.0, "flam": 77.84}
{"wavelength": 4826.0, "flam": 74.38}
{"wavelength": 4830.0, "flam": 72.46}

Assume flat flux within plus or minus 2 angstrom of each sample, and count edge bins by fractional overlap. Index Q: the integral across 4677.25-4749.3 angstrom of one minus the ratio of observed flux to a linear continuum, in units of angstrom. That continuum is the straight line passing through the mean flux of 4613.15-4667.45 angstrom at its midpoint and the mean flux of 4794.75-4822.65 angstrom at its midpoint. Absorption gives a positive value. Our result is 3.3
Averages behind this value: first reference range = 72.5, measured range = 71.2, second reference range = 77.5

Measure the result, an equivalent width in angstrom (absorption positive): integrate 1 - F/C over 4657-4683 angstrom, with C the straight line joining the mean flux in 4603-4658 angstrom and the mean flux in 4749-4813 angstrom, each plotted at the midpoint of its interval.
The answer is 1.5 angstrom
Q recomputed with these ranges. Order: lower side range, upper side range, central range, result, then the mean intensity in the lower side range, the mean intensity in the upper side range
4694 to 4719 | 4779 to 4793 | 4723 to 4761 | -2.2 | 68.3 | 72.8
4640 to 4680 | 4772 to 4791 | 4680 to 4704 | 0.5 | 69.8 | 72.2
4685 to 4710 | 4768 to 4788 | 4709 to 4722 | -0.3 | 68.4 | 71.7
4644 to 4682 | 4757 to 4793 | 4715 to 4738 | -0.5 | 69.7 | 72.5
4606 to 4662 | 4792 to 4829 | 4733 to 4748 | 0.0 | 73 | 77.1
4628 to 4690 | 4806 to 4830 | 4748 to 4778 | 0.6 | 70.5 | 77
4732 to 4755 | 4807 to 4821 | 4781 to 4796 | 0.6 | 75.2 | 78.3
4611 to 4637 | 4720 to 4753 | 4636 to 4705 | 5.0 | 75.2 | 74.4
